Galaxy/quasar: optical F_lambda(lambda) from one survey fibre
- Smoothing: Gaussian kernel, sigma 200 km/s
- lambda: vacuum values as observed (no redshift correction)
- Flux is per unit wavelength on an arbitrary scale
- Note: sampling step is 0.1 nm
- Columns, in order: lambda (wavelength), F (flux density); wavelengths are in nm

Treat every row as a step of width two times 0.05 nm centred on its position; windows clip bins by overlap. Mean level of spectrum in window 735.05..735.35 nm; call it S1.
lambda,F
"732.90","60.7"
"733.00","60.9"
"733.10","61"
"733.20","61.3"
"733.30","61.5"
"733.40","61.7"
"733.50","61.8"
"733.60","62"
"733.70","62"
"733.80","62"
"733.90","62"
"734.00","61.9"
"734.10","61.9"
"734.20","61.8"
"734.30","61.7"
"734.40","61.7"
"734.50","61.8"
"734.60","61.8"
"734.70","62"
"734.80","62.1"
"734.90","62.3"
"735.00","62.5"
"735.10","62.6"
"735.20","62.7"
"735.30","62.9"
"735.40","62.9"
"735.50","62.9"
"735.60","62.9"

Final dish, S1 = 62.7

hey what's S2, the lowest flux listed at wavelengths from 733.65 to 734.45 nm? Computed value 61.7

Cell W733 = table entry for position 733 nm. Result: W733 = 60.9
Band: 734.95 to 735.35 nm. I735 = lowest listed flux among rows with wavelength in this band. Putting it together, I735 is 62.5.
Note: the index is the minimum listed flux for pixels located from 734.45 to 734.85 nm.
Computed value 61.8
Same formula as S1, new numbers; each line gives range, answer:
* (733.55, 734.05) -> 62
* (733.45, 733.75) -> 61.9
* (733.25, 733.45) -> 61.6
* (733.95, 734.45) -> 61.8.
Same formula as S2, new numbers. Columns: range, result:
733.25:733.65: 61.5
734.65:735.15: 62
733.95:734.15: 61.9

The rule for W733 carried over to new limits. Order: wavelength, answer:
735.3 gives 62.9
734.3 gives 61.7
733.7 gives 62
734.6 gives 61.8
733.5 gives 61.8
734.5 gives 61.8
